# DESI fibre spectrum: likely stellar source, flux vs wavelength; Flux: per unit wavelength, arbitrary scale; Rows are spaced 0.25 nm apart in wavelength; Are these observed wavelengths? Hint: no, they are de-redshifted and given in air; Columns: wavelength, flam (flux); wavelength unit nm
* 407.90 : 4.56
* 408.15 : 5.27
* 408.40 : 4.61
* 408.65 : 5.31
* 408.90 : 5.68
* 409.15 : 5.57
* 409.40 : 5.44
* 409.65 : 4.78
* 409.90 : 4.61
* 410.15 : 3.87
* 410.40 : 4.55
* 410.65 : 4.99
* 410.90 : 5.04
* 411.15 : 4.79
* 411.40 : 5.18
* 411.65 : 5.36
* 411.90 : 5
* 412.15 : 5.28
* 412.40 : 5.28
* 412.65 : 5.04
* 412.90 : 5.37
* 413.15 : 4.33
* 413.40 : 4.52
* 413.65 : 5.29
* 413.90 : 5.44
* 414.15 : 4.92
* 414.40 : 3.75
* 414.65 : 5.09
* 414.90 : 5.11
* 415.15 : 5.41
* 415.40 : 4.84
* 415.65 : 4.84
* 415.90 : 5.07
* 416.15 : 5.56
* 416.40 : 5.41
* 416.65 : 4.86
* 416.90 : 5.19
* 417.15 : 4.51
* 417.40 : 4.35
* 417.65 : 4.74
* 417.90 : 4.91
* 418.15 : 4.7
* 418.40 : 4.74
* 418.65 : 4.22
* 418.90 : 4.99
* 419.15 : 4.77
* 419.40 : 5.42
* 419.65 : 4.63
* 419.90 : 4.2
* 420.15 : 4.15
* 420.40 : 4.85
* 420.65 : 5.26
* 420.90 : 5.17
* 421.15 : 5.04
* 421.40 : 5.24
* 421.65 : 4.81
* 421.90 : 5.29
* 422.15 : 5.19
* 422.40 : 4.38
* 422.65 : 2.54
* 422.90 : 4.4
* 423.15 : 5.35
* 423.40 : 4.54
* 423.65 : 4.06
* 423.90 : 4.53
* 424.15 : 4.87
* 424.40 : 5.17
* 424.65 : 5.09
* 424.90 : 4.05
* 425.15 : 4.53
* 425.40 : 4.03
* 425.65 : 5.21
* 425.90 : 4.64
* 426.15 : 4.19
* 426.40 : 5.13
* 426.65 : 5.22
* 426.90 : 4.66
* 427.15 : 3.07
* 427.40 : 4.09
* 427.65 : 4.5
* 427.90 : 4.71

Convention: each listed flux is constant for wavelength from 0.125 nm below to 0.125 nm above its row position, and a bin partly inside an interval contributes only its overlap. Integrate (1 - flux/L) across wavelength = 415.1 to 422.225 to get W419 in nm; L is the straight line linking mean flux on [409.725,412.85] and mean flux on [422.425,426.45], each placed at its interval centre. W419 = -0.32 nm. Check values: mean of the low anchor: 4.92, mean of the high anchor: 4.51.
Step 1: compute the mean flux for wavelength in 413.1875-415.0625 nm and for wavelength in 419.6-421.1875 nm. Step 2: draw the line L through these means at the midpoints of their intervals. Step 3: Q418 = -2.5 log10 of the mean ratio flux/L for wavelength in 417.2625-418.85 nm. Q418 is 0.04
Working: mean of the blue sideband 4.86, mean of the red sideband 4.75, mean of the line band 4.63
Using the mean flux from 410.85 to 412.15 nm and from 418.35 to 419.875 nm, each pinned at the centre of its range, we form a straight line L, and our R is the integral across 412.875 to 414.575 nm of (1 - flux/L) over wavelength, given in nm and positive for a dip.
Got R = 0.07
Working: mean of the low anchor 5.1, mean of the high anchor 4.76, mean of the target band 4.78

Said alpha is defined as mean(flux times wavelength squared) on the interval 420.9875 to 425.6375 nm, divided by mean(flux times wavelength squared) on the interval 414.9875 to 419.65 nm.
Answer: 0.97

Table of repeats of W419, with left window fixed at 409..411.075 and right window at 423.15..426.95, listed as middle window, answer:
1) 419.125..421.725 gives -0.07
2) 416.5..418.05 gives 0.00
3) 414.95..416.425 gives -0.11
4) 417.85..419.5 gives -0.02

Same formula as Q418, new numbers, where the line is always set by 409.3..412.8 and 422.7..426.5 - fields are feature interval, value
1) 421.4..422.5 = -0.066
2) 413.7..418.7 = -0.019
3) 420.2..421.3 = -0.071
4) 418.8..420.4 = 0.007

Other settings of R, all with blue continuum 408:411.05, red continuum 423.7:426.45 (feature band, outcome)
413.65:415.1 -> -0.02 nm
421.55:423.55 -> 0.06 nm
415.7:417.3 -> -0.08 nm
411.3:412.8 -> -0.08 nm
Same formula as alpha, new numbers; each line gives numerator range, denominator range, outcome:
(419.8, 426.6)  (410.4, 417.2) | 0.97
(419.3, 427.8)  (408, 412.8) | 0.98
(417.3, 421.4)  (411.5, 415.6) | 0.98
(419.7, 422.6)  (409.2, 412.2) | 1.03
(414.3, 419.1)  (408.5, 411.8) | 1.00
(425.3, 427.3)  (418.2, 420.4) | 1.00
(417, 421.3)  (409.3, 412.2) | 1.01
